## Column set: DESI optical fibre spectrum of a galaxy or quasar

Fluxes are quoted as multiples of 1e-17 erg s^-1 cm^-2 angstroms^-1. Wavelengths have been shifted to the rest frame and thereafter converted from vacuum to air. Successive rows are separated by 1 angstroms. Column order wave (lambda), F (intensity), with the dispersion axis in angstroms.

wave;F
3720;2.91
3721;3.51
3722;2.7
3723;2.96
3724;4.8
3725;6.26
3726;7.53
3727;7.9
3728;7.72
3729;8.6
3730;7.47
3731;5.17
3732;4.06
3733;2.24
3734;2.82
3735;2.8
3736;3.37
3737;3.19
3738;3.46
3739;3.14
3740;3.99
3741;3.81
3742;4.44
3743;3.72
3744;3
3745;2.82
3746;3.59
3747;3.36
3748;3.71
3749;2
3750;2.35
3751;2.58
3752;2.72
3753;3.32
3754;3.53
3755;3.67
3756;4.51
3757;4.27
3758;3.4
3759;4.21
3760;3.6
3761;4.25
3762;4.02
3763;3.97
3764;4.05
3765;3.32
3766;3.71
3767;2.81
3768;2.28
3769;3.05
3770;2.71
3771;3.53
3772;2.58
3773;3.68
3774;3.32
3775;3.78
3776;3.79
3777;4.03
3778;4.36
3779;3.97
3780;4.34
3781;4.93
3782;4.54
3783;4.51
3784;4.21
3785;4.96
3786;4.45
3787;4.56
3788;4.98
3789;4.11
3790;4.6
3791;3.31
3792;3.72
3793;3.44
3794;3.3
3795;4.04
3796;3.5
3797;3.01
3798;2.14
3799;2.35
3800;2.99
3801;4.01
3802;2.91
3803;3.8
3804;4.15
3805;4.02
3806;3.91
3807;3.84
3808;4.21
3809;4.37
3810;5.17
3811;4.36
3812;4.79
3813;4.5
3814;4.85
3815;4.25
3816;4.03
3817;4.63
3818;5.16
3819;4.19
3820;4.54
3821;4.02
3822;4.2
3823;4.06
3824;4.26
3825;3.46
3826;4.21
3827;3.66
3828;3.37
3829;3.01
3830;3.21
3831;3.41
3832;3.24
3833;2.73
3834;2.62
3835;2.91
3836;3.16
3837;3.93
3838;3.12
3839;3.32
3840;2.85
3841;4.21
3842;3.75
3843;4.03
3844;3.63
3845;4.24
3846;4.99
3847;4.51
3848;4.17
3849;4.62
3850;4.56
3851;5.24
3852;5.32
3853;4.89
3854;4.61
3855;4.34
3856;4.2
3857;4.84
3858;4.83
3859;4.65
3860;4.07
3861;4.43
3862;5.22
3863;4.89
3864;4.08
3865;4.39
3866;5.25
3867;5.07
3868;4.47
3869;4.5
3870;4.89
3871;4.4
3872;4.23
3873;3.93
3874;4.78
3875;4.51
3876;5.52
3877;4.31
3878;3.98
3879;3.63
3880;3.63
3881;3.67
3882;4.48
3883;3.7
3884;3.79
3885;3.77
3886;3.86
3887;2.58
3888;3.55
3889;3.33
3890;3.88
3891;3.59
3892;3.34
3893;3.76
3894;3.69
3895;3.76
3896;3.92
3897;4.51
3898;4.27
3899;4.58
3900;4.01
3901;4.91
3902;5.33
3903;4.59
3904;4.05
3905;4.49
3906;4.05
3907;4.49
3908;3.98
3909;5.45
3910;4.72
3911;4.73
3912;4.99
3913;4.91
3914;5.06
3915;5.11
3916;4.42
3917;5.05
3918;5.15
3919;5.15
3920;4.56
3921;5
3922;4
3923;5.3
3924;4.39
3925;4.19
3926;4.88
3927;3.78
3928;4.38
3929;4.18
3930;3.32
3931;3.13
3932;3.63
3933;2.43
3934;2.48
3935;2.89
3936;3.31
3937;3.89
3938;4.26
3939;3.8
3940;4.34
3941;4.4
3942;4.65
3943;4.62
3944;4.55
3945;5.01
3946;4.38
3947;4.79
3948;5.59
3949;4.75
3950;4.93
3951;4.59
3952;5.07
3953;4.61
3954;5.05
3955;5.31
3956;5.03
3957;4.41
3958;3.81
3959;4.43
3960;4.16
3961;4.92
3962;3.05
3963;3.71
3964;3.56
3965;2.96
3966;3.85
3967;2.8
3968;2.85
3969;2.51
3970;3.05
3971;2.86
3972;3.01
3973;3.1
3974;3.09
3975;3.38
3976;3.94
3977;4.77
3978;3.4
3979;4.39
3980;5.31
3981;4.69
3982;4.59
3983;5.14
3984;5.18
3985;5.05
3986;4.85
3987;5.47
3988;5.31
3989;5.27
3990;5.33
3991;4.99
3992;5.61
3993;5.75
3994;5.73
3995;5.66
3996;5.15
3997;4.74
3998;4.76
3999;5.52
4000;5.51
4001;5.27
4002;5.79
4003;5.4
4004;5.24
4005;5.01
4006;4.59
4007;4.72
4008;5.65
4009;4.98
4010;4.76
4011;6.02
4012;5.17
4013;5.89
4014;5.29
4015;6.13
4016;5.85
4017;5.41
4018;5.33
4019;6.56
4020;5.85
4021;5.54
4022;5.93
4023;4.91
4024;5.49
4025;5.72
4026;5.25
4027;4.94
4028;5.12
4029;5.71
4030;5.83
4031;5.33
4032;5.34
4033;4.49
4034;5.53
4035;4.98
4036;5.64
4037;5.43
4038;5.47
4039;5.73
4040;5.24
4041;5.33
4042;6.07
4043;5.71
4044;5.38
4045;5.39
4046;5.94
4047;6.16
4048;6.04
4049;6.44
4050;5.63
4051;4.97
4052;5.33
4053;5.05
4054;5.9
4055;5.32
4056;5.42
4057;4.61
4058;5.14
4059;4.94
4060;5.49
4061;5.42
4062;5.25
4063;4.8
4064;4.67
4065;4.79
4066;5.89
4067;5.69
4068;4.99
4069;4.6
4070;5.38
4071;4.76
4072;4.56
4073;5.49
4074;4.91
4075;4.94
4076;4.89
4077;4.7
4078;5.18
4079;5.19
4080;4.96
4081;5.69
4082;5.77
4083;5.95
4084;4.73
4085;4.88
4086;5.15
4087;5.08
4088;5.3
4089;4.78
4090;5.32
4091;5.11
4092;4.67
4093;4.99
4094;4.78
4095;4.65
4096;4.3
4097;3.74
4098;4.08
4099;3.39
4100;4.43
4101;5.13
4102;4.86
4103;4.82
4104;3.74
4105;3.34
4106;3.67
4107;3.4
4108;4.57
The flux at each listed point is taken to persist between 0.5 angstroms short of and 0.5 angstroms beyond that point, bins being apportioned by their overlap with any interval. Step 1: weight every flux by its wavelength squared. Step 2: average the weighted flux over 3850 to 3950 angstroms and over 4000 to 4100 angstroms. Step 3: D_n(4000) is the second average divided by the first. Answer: 1.31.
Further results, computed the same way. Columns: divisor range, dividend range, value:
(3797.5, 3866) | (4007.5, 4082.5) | 1.48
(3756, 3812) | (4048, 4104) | 1.53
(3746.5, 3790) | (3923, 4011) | 1.31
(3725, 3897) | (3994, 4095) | 1.49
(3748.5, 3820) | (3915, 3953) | 1.22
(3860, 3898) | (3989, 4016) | 1.37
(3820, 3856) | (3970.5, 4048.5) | 1.45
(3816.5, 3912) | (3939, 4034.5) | 1.23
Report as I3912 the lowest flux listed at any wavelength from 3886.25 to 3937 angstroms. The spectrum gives 2.43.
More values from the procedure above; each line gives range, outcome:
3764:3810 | 2.14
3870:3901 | 2.58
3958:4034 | 2.51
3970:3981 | 2.86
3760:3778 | 2.28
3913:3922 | 4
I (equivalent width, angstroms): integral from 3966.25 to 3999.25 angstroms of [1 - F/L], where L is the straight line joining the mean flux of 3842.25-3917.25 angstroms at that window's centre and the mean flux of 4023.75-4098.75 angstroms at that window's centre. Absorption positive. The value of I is 2.8 angstroms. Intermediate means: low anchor 4.37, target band 4.45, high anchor 5.21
